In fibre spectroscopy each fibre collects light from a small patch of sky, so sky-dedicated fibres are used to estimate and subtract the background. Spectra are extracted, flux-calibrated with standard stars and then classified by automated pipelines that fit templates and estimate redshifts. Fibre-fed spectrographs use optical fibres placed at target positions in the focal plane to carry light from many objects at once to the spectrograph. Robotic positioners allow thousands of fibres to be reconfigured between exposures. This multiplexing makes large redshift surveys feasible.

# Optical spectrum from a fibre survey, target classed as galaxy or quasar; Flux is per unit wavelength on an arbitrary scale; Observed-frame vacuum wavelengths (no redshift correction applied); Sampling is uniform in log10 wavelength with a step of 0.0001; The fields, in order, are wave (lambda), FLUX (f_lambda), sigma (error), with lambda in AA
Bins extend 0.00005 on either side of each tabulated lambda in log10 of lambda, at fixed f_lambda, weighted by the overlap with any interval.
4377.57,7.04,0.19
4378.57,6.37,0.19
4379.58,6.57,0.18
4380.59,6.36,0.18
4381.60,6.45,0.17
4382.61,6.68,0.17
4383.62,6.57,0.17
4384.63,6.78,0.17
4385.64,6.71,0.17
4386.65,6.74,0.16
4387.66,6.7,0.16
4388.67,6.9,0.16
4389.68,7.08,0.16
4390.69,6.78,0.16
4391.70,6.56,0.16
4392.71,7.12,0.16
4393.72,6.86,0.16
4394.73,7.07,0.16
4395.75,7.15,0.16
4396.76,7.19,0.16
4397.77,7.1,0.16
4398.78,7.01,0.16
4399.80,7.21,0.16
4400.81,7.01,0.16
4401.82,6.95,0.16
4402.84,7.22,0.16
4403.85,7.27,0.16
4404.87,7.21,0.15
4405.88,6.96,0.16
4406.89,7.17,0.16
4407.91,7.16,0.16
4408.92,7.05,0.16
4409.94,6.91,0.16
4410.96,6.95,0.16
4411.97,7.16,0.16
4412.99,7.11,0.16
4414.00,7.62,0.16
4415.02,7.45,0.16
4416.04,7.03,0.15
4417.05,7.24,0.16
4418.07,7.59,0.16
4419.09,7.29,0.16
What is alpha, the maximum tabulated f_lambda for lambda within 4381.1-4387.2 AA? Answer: 6.78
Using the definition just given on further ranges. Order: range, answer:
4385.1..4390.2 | 7.08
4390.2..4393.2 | 7.12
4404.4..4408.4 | 7.21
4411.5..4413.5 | 7.16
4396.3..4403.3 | 7.22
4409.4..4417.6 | 7.62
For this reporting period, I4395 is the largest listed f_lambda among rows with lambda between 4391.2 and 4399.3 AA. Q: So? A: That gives 7.19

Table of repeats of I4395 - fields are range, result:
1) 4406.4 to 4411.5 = 7.17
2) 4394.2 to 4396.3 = 7.15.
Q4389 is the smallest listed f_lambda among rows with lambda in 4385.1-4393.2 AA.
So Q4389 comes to 6.56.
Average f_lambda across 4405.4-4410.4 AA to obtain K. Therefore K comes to 7.05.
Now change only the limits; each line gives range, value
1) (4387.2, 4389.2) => 6.81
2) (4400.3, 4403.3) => 7.06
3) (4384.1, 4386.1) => 6.74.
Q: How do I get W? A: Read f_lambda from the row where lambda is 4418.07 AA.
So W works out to 7.59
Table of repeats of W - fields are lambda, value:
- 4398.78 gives 7.01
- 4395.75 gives 7.15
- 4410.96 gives 6.95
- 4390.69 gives 6.78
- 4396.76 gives 7.19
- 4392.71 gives 7.12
